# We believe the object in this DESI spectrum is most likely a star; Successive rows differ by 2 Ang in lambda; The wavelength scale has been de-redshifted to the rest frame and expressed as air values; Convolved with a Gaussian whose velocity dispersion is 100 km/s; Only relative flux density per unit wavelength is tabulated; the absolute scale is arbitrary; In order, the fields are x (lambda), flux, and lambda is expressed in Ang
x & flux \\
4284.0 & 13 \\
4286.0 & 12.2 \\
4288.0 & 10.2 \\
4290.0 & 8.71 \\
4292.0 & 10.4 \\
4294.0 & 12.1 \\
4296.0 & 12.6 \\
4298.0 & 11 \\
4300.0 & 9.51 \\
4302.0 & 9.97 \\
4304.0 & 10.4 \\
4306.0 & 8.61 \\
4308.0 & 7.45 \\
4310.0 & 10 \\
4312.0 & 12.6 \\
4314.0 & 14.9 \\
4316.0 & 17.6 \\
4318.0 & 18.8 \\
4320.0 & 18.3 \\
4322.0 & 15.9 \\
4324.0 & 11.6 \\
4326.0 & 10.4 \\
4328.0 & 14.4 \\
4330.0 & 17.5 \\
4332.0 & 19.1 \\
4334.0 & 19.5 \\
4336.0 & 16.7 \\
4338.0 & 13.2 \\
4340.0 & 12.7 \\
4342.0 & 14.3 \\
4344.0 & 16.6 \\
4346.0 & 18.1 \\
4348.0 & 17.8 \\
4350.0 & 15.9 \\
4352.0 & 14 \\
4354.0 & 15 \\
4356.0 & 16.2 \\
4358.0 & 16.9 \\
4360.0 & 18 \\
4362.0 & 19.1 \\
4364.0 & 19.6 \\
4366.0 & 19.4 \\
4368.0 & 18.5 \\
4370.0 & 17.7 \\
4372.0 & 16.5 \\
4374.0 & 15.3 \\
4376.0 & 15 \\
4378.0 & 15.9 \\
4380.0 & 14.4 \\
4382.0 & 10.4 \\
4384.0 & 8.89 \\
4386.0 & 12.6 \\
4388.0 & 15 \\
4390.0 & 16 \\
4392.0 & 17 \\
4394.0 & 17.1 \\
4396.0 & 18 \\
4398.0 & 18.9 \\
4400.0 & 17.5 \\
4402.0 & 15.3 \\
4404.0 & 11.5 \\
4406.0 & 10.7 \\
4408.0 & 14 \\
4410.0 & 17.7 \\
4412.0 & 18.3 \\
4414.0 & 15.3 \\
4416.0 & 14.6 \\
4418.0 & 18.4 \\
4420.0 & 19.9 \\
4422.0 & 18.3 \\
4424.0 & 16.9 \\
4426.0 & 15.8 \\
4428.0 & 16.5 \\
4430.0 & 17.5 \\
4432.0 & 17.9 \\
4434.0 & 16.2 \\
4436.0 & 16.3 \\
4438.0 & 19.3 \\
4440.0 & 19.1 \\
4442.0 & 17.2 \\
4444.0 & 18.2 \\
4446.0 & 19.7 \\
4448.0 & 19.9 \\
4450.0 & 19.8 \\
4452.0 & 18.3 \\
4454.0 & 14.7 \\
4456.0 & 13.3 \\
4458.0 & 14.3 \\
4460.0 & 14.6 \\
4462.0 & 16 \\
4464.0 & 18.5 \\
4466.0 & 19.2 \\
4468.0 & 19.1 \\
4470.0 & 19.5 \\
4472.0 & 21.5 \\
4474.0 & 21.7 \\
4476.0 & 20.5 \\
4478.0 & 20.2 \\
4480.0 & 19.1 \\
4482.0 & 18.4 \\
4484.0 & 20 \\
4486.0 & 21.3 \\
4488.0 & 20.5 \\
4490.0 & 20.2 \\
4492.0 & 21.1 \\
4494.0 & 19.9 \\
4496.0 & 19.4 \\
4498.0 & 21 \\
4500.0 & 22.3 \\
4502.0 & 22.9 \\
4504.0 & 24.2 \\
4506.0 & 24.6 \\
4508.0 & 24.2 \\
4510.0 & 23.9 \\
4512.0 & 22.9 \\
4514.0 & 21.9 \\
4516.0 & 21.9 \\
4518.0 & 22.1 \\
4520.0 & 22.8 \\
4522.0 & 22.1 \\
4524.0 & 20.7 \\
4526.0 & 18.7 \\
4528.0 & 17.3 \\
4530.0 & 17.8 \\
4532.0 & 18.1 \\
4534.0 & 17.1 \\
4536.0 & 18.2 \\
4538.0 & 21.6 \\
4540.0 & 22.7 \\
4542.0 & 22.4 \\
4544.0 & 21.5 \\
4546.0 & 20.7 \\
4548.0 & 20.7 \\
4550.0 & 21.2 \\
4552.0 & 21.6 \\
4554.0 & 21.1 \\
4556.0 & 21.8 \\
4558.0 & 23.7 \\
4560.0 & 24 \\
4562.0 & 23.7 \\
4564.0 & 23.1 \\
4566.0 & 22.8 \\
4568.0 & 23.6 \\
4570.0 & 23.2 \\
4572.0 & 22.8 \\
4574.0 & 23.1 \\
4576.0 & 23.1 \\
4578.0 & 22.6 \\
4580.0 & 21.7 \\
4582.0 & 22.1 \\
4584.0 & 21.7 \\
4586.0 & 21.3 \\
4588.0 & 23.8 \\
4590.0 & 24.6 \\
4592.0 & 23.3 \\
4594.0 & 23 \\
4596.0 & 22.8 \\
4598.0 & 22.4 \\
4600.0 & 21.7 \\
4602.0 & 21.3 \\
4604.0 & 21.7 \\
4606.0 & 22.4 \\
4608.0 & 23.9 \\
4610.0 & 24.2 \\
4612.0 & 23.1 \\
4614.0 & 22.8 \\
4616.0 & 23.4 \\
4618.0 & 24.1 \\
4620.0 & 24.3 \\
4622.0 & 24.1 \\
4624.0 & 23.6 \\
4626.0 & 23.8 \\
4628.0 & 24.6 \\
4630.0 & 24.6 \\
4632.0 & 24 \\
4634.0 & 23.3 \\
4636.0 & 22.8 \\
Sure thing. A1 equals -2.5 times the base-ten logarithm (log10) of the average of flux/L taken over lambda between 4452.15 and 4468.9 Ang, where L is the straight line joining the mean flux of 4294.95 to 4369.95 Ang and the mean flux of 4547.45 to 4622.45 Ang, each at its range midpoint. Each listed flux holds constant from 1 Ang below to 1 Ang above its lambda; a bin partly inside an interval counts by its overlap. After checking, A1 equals 0.16 mag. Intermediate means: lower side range 15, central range 16.3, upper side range 22.8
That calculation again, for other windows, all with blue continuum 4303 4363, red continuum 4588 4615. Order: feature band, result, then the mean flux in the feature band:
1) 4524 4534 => 0.15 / 18.2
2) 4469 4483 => -0.05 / 20.1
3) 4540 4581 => -0.04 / 22.4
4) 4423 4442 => 0.04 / 17.3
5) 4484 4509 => -0.10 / 21.7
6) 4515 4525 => -0.07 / 21.9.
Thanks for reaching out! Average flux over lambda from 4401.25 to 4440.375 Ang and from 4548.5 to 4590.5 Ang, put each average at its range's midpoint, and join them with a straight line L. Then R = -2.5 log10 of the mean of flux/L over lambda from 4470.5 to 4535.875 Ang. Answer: -0.06 mag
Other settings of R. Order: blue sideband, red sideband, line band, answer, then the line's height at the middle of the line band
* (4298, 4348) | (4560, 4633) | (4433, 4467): 0.06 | 18.3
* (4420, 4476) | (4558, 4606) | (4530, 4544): 0.06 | 21.1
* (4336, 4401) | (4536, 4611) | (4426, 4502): 0.02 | 19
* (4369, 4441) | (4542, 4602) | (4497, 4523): -0.14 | 20.1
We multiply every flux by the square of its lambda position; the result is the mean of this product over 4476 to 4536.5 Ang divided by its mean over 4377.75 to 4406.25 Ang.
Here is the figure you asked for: 1.5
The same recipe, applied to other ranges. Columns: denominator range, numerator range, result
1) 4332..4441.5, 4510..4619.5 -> 1.47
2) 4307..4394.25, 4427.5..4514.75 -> 1.33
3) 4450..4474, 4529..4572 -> 1.28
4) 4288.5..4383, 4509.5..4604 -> 1.65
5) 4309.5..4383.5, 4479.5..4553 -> 1.43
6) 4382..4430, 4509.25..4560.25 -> 1.41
